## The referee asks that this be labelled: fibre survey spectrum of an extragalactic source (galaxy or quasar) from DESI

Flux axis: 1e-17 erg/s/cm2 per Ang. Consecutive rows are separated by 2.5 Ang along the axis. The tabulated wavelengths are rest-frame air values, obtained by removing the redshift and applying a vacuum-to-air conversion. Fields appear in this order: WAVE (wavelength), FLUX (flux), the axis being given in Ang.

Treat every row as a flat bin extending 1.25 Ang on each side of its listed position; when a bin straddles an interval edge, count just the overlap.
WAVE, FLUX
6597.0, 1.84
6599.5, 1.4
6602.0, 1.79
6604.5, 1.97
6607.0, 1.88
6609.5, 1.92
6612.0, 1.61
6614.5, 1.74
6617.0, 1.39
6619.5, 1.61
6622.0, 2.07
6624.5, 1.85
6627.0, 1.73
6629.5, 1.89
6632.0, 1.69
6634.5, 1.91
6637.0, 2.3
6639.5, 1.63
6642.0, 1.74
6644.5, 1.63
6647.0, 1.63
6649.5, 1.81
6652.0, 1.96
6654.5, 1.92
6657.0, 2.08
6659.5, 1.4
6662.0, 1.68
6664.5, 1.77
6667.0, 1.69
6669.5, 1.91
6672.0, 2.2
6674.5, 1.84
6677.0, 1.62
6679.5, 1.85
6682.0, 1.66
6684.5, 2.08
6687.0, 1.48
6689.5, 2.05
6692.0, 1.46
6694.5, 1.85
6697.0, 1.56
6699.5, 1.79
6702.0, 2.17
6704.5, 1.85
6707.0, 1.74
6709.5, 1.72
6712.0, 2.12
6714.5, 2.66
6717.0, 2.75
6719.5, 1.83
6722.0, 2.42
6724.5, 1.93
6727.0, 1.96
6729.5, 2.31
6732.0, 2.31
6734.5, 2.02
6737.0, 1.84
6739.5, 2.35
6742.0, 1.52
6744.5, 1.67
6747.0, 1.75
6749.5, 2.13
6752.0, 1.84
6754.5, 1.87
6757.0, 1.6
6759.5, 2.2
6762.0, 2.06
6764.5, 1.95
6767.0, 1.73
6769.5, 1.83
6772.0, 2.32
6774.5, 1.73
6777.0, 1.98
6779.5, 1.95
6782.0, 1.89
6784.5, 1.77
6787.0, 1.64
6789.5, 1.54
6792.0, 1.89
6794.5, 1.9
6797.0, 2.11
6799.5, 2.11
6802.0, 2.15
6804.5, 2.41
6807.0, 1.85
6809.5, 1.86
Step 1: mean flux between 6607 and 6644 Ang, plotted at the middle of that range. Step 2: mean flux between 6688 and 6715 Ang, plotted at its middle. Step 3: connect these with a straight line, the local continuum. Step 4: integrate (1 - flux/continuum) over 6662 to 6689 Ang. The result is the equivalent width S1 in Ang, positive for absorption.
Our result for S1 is 0.6 Ang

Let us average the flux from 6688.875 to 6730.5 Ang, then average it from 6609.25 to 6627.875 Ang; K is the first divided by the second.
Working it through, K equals 1.16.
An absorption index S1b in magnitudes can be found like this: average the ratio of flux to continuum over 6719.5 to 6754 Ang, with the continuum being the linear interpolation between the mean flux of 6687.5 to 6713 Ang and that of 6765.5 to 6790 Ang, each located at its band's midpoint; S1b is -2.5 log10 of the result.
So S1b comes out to -0.092 mag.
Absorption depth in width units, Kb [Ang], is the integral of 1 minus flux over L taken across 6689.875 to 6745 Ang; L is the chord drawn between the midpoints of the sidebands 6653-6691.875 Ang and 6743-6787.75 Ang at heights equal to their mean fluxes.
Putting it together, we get -4.6 Ang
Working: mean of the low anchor 1.81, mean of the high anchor 1.88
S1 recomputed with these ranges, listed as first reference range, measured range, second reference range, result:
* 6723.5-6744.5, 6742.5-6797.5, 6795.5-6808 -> 5.3 Ang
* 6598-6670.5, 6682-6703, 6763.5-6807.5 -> 0.5 Ang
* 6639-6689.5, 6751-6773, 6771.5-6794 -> -1.2 Ang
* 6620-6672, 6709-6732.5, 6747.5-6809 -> -4.1 Ang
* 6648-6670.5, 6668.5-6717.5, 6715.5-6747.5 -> 0.5 Ang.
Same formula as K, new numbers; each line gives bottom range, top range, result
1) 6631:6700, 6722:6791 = 1.07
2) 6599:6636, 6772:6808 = 1.09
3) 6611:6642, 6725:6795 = 1.07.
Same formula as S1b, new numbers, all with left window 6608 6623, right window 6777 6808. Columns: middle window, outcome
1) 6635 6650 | -0.026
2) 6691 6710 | 0.031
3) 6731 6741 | -0.133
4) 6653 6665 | -0.001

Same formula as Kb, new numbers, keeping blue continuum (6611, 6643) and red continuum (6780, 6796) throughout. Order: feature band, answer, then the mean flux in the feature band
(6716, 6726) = -2.4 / 2.21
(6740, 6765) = -1.2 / 1.87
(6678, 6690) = -0.1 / 1.81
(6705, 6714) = -0.7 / 1.93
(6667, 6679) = -0.6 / 1.87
